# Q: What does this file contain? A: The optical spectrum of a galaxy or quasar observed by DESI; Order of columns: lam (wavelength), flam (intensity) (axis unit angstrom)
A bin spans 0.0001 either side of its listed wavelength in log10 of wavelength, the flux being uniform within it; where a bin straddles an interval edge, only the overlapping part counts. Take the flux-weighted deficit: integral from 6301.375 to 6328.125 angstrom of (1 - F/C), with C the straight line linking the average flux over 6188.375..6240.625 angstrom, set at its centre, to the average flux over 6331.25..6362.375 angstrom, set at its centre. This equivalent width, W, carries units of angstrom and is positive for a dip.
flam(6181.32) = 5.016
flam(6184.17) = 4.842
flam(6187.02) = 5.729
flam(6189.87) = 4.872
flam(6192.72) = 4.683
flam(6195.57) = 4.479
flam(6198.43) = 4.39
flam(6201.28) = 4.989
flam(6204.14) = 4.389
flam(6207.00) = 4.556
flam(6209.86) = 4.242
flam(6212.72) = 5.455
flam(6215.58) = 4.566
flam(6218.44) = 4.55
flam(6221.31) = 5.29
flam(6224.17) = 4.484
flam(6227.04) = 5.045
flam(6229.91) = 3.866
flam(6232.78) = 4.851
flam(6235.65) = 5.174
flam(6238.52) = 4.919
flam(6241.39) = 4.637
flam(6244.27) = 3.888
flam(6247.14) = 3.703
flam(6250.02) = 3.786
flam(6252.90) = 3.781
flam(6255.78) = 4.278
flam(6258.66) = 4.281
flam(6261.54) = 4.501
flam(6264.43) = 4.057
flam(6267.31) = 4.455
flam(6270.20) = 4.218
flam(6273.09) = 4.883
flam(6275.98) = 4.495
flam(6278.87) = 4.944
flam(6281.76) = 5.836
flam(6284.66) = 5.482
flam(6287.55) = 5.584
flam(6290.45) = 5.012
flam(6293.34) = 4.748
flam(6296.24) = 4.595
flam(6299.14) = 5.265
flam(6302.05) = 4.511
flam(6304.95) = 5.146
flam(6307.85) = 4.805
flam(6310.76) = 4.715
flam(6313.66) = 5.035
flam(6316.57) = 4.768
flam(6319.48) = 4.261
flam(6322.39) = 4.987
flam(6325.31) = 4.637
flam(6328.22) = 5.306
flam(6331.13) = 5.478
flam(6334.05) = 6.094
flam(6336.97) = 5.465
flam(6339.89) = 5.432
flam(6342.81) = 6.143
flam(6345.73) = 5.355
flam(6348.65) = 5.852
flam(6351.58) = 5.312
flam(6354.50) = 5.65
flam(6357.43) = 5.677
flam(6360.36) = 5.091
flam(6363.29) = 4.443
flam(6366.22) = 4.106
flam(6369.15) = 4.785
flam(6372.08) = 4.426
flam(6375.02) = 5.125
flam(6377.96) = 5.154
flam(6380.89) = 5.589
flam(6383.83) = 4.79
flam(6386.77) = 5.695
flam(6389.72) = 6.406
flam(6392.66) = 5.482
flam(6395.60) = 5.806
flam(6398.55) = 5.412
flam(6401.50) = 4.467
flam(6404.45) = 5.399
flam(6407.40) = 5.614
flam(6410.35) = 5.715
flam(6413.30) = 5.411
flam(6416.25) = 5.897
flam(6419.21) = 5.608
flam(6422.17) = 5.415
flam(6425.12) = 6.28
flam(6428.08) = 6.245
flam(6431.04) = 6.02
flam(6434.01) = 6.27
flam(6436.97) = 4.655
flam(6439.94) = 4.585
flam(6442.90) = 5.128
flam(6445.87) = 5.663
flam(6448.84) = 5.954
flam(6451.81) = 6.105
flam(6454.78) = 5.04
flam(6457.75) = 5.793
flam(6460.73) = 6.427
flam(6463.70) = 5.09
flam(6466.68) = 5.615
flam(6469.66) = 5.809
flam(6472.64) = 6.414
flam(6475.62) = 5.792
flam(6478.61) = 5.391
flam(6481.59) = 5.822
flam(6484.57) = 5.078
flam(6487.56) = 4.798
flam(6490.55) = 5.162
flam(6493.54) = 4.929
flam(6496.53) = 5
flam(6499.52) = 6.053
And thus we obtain 2.8 angstrom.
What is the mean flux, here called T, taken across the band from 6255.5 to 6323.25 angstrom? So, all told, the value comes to 4.79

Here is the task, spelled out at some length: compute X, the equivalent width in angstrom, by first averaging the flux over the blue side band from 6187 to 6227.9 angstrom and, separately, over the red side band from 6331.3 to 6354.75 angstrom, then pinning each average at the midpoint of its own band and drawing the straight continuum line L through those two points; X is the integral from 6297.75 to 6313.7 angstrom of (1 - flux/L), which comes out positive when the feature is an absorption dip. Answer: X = 1.5 angstrom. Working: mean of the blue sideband 4.74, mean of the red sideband 5.65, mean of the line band 4.9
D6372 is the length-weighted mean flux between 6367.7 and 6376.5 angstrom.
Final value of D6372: 4.78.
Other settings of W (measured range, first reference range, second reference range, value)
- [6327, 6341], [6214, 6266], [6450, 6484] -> -1.7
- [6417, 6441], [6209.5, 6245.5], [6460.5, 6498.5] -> -1.6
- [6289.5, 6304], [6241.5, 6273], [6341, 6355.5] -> -0.1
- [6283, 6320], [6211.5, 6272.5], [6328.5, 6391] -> -0.3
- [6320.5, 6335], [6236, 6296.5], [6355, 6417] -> -0.9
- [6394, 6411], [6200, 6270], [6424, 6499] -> -0.3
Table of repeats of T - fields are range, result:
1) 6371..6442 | 5.48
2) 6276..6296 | 5.17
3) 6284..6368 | 5.13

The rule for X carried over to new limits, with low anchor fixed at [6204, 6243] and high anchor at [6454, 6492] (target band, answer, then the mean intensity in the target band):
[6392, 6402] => -0.1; 5.36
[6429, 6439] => -0.4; 5.62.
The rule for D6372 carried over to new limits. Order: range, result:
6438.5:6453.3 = 5.49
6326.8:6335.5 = 5.63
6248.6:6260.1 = 4.03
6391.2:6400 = 5.57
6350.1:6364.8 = 5.23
